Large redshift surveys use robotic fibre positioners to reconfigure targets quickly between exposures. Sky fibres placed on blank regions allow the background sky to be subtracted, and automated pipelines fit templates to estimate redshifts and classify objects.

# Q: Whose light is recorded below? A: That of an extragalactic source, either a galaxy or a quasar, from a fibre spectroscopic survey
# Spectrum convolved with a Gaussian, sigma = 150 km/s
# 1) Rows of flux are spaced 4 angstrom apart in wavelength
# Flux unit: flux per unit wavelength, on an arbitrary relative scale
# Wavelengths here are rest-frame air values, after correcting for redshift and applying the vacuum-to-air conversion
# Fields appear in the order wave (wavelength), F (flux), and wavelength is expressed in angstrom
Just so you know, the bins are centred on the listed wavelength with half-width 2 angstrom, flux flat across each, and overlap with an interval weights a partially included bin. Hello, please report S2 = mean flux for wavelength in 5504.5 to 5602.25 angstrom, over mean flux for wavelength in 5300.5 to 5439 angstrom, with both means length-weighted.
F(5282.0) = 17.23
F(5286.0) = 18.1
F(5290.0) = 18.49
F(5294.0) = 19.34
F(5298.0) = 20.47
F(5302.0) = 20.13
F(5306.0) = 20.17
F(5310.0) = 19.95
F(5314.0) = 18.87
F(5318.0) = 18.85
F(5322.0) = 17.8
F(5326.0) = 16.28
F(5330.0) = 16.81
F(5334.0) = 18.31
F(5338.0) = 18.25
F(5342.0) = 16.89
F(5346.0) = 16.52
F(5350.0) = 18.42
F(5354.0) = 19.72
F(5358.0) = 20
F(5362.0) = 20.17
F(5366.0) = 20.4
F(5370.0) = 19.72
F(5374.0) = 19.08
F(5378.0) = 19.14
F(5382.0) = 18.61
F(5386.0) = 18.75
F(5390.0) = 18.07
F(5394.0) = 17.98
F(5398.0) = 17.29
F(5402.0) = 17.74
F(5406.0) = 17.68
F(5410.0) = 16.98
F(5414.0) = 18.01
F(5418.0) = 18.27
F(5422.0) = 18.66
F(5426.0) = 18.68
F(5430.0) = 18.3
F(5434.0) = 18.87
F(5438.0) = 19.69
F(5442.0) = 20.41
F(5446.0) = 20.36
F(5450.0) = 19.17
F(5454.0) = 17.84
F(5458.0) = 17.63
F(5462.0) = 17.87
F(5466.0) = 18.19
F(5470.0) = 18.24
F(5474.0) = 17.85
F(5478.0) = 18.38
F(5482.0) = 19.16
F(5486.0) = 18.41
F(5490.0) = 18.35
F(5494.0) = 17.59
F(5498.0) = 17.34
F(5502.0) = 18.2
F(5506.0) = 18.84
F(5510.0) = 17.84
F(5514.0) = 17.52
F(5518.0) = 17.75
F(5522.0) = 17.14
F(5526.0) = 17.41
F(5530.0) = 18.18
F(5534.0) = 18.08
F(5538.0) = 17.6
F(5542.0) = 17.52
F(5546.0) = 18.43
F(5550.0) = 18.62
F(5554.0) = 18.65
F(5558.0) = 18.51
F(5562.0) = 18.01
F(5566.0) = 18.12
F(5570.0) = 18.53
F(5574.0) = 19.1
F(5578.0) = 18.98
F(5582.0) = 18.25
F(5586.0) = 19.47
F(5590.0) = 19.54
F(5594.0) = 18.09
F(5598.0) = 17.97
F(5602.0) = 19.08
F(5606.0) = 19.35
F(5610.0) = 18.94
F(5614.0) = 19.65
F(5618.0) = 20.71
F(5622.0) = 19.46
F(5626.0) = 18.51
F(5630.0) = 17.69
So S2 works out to 1.0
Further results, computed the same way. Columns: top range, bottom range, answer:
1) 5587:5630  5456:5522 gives 1.06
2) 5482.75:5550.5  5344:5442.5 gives 0.96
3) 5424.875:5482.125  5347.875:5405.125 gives 0.99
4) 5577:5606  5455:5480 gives 1.04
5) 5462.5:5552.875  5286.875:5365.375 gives 0.96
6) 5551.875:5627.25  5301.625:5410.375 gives 1.02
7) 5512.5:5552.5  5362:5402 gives 0.95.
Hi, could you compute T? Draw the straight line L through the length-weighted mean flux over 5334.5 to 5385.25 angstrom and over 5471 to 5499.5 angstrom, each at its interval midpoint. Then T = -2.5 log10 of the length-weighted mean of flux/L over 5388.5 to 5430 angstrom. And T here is 0.04 mag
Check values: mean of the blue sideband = 18.9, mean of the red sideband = 18.2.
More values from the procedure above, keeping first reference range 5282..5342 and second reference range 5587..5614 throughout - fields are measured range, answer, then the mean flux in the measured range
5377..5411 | 0.04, 18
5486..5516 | 0.05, 18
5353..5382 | -0.06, 19.7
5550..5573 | 0.03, 18.4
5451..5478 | 0.04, 18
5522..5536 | 0.06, 17.8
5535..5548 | 0.06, 17.9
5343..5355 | 0.04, 18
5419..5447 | -0.03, 19.2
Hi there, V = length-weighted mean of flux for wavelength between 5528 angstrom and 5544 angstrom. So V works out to 17.8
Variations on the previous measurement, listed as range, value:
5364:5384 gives 19.4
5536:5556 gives 18.2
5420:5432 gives 18.5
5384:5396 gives 18.3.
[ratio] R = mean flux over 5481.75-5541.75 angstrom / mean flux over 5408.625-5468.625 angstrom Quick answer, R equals 0.96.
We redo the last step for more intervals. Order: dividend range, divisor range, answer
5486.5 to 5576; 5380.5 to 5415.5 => 1.01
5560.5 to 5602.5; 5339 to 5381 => 0.98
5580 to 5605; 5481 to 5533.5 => 1.04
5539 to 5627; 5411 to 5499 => 1.01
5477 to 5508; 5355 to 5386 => 0.94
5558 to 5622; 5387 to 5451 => 1.02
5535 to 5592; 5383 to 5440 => 1.02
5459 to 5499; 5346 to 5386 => 0.94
